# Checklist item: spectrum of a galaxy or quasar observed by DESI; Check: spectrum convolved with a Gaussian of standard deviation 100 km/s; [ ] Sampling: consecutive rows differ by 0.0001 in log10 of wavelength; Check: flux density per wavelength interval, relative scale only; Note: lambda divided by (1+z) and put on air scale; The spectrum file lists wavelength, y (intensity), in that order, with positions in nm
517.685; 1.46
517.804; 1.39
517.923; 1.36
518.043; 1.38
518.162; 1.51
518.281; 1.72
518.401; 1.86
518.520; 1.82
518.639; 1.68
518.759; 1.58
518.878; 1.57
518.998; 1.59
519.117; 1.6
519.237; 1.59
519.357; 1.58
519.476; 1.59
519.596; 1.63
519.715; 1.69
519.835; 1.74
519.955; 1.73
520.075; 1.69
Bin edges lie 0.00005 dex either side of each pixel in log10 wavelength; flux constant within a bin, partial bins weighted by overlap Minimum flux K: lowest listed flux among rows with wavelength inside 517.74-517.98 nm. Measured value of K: 1.36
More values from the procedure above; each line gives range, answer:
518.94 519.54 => 1.58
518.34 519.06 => 1.57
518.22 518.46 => 1.72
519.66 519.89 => 1.69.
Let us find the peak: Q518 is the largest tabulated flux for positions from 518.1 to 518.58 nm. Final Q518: 1.86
